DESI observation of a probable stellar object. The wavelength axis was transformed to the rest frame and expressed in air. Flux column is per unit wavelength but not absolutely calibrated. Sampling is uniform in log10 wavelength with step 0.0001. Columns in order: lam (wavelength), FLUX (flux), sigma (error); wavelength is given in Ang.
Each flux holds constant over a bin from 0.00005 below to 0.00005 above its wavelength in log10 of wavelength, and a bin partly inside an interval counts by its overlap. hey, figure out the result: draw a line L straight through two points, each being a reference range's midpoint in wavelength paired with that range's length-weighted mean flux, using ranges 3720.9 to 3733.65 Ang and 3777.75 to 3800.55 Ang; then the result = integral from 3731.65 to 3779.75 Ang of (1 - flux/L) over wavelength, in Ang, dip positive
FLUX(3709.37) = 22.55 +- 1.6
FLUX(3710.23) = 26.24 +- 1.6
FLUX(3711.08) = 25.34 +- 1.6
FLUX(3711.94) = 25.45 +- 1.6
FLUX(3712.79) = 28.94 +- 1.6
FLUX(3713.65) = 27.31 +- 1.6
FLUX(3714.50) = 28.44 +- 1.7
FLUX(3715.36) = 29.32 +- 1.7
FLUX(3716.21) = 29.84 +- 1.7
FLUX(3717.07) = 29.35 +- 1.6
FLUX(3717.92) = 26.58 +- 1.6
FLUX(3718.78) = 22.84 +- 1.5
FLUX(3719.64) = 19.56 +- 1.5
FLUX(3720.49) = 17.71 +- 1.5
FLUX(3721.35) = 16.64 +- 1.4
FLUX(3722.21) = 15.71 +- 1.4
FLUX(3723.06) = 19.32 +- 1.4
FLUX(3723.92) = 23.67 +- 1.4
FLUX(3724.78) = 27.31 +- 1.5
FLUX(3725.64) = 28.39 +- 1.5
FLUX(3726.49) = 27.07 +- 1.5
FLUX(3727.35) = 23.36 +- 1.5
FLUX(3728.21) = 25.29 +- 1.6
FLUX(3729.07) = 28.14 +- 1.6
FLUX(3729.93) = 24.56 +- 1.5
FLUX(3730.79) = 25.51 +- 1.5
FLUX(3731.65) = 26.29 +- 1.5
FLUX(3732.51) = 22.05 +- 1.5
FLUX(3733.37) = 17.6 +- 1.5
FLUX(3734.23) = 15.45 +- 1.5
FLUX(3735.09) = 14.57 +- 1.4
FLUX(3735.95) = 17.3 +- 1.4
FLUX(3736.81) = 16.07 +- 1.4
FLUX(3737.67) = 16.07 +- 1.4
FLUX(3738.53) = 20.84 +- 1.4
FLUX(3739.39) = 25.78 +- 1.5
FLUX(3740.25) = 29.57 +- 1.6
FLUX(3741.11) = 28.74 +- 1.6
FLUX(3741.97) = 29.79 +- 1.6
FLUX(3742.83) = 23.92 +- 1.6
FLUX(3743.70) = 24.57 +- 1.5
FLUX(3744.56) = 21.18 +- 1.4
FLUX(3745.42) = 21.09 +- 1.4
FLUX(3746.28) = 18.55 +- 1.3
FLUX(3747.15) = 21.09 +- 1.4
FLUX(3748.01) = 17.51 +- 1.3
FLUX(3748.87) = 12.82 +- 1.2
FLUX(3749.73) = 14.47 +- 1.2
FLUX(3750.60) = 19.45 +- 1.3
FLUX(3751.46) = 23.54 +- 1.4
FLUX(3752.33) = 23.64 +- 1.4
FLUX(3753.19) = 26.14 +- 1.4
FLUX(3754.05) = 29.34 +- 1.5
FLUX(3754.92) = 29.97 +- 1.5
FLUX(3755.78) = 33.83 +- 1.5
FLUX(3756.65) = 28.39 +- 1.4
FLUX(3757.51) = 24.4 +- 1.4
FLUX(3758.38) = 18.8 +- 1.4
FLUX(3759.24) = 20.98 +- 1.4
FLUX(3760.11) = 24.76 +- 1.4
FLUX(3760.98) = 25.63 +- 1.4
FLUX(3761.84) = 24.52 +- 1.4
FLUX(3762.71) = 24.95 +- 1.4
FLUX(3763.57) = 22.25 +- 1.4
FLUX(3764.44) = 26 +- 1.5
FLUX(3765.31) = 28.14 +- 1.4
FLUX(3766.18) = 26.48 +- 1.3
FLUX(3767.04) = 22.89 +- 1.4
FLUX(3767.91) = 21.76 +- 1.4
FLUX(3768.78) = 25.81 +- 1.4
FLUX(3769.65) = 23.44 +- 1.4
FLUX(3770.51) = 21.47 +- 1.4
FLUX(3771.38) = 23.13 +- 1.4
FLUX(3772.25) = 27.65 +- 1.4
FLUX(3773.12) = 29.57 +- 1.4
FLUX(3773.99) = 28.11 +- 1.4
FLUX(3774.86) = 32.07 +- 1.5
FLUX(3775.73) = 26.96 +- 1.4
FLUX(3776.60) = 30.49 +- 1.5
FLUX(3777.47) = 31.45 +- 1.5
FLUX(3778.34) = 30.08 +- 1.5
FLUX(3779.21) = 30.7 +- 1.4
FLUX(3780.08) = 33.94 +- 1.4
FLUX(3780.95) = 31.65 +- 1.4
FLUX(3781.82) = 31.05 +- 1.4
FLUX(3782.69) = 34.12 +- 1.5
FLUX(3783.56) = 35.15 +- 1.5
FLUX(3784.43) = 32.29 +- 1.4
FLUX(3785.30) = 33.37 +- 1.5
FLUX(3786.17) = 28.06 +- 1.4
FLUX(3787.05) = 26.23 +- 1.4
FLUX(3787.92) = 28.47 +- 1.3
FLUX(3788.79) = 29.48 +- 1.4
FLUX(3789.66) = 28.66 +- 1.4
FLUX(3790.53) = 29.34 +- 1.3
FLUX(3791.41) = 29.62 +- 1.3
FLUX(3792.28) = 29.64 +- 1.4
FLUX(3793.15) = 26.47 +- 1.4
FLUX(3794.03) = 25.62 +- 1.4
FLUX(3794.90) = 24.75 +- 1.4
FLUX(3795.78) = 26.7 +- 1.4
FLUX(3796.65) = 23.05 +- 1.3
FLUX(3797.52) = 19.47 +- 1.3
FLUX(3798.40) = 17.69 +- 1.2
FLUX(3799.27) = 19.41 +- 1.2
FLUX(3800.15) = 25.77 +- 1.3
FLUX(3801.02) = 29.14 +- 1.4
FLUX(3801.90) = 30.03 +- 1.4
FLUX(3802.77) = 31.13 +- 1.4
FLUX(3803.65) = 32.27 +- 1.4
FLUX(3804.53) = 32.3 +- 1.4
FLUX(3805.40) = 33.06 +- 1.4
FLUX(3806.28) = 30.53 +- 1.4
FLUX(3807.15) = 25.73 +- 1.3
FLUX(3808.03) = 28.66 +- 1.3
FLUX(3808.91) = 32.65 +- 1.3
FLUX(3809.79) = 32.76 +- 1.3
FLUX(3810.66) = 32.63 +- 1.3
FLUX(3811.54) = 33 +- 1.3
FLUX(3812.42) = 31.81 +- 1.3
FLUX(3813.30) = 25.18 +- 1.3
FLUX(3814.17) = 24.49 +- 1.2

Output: 3.2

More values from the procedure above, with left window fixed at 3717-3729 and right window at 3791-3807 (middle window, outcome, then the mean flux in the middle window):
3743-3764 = 1.40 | 23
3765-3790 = -2.71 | 28.7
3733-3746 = 1.32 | 21.5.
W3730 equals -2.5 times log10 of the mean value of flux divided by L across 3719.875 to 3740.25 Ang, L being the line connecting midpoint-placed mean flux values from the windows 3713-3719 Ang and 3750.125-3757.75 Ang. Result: 0.25 mag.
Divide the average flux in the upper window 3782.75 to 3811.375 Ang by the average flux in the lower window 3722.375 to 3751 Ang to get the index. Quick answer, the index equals 1.3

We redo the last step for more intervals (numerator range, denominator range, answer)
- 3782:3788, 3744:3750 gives 1.70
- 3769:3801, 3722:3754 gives 1.26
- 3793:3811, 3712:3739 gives 1.20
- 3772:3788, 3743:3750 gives 1.60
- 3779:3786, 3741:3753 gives 1.53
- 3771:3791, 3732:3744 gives 1.39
